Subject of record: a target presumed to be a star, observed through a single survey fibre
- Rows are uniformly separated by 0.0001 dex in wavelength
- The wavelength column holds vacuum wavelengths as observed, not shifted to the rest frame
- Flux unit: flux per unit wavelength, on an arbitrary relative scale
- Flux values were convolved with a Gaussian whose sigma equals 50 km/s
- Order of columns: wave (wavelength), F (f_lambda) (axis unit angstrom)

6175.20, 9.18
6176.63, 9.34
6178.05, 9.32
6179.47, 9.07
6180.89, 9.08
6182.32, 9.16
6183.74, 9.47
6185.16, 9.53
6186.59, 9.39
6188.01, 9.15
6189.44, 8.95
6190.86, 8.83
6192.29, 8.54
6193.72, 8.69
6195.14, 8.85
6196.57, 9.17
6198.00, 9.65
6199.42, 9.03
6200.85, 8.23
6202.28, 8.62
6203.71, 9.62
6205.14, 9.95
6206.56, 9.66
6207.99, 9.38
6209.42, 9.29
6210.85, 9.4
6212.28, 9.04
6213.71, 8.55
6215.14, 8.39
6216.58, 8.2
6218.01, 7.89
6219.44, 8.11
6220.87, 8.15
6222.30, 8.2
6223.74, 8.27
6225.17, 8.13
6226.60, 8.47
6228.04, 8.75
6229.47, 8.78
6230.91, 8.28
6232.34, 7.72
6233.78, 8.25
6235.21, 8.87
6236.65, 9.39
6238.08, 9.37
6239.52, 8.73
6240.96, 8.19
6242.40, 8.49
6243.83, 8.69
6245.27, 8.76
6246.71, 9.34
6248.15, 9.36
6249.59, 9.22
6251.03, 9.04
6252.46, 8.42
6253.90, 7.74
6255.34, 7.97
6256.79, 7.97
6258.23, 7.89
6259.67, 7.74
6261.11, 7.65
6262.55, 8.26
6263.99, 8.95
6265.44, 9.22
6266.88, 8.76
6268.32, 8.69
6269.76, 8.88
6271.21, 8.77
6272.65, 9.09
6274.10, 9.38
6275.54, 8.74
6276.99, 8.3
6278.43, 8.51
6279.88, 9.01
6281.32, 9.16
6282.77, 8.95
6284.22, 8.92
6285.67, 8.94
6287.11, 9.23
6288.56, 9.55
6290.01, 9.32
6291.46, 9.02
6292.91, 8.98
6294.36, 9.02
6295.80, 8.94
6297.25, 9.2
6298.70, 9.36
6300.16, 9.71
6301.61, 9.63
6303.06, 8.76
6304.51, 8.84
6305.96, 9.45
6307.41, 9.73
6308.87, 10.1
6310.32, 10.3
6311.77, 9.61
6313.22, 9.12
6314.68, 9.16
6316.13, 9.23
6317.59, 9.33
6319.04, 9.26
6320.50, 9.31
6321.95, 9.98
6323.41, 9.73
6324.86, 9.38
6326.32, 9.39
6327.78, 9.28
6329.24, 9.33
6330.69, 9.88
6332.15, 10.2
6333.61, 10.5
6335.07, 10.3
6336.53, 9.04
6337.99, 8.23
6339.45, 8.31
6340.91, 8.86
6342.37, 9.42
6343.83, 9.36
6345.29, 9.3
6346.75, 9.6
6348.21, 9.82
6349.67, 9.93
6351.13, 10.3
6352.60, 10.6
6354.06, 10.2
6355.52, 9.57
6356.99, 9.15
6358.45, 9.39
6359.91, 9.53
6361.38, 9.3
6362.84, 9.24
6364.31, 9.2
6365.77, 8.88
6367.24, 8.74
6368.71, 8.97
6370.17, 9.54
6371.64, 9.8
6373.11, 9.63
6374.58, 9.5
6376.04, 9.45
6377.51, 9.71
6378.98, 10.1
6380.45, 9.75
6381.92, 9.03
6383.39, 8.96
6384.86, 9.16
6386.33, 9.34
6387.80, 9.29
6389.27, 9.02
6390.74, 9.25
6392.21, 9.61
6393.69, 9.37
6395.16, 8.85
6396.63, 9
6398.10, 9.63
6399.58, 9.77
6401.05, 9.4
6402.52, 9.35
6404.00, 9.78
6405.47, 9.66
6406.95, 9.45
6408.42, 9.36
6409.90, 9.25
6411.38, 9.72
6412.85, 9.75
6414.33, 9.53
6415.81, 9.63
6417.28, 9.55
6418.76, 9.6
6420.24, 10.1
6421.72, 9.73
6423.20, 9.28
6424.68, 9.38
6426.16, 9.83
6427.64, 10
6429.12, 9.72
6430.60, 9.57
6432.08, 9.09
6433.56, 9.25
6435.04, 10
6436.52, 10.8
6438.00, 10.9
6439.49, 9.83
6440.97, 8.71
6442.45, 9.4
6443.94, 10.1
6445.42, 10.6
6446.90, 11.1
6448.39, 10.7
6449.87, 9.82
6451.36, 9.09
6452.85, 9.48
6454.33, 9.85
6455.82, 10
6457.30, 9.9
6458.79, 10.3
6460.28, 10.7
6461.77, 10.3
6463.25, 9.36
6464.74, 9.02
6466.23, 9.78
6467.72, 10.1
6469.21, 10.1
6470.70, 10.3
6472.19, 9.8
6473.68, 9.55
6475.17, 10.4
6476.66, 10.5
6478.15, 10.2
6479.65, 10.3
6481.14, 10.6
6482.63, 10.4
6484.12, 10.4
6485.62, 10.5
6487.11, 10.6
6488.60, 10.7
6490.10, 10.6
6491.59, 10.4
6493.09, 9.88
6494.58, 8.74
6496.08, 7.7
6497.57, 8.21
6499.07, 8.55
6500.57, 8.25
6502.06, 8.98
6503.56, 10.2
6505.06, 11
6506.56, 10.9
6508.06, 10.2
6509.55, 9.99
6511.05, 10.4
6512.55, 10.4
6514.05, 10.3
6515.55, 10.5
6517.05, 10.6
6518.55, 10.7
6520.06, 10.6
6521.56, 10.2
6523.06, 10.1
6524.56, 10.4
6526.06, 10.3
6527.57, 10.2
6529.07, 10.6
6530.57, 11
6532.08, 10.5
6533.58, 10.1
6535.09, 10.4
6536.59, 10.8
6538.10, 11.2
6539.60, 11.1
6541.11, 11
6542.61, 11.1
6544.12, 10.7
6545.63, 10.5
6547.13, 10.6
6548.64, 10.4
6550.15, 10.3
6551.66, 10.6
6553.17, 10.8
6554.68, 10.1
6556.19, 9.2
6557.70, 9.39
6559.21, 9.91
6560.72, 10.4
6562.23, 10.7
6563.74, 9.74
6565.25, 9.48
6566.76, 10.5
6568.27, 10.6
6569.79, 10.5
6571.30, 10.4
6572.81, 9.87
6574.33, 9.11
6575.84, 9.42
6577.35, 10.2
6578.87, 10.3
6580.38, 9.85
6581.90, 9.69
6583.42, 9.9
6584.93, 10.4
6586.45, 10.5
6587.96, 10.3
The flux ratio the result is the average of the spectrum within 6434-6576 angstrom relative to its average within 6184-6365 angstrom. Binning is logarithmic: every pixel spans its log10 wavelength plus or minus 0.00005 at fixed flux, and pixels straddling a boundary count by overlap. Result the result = 1.12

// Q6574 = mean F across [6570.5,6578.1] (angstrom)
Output 9.81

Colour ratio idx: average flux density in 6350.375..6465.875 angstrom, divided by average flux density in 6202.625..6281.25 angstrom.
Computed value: 1.1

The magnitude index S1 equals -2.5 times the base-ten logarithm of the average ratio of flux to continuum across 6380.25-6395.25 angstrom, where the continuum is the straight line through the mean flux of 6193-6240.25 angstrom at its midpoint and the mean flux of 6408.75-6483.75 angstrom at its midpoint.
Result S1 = 0.04 mag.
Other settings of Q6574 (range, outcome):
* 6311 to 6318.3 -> 9.3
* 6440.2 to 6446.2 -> 9.73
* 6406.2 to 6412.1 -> 9.43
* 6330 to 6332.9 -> 10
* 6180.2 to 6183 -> 9.1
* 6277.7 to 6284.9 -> 8.91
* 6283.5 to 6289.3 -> 9.16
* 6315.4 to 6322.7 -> 9.42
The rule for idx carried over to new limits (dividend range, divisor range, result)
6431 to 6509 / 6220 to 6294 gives 1.14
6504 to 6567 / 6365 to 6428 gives 1.10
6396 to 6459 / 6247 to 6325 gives 1.08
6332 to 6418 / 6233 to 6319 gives 1.06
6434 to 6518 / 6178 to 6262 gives 1.14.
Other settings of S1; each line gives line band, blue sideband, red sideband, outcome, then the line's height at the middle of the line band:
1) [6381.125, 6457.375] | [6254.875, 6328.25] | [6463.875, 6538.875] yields 0.01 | 9.7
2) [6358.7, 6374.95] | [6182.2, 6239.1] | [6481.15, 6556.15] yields 0.03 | 9.55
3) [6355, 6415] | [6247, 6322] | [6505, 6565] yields 0.02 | 9.57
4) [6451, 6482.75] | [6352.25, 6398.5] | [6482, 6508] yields -0.04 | 9.68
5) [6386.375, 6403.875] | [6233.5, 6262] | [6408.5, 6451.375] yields 0.03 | 9.56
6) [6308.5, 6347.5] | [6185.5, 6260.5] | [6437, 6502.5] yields -0.03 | 9.21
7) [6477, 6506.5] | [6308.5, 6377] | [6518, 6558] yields 0.04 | 10.3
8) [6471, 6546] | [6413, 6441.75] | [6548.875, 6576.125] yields -0.03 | 9.93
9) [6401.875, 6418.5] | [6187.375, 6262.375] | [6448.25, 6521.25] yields 0.01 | 9.61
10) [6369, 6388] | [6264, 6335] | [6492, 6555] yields 0.02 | 9.61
